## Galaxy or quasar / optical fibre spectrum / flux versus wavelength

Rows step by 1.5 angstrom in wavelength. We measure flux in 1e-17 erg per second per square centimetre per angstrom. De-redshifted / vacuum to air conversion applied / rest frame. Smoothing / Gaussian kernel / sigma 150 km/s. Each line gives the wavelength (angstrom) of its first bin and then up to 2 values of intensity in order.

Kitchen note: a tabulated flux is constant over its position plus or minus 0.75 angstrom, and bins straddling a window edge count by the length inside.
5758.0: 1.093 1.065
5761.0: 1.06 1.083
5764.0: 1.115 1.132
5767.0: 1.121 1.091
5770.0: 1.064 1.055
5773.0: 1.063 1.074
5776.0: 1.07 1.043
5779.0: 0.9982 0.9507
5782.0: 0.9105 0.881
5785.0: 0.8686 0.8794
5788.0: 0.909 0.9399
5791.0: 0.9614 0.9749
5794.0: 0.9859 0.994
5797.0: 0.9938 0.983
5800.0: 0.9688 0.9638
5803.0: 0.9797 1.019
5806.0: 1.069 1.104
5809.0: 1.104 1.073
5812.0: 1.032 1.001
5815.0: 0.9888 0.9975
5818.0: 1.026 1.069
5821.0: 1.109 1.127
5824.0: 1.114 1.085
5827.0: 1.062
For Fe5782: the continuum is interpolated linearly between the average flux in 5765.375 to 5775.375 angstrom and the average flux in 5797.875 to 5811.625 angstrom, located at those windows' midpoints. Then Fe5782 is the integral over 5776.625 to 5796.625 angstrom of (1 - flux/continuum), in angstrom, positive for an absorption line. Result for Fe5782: 2.08 angstrom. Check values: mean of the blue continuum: 1.08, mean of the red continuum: 1.03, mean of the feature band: 0.948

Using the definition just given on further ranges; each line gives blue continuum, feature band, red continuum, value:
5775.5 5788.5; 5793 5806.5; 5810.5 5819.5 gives -0.1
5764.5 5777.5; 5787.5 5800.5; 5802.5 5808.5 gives 1.1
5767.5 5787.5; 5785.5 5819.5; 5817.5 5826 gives 1.7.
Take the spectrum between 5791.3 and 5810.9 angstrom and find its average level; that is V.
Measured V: 1.01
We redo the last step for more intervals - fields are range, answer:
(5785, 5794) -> 0.932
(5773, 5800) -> 0.969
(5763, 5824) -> 1.02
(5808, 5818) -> 1.03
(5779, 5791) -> 0.915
